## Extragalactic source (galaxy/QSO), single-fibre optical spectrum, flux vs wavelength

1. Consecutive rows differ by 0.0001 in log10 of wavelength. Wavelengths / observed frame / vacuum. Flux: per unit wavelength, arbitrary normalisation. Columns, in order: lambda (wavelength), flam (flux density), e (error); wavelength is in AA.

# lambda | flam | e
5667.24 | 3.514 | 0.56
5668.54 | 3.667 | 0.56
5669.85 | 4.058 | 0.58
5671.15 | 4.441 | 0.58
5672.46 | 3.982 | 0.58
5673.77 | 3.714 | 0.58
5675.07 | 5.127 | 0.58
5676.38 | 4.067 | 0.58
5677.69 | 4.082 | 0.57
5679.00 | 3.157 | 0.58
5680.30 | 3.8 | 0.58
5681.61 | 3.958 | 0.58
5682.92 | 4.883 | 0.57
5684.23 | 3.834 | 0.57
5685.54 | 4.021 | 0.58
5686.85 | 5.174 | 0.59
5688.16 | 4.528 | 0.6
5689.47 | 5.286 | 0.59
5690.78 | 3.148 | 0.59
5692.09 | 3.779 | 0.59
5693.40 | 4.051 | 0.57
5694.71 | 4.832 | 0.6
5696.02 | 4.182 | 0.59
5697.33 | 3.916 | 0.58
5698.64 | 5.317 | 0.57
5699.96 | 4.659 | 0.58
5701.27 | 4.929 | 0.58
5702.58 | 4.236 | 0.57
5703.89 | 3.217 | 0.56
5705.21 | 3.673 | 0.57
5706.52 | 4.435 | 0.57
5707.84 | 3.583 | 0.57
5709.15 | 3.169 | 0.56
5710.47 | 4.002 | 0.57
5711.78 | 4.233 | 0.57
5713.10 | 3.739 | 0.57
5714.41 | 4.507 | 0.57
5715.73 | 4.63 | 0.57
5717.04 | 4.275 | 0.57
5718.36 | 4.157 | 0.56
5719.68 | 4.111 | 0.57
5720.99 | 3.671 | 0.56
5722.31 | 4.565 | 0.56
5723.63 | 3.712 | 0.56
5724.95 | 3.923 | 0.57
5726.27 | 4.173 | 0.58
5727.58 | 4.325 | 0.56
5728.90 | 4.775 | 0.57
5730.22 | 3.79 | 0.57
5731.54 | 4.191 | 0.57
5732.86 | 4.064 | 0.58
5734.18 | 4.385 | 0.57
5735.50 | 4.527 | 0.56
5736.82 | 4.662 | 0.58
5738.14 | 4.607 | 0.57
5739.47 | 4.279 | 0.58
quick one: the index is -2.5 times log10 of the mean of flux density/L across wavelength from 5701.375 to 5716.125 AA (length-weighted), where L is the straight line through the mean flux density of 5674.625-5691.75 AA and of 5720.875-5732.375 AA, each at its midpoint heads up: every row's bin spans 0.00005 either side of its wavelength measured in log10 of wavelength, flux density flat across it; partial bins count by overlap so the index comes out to 0.05 mag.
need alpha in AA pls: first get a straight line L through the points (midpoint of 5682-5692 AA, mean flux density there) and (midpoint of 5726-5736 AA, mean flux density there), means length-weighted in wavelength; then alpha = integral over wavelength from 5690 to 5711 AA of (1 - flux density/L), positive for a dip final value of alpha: 1.3 AA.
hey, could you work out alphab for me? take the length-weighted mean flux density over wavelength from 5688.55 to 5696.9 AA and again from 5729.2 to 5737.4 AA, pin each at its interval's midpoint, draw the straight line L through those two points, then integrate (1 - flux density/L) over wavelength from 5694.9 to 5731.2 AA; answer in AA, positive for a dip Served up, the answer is 0.8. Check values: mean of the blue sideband 4.22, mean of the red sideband 4.29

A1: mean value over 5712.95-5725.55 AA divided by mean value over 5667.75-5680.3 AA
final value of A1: 1.03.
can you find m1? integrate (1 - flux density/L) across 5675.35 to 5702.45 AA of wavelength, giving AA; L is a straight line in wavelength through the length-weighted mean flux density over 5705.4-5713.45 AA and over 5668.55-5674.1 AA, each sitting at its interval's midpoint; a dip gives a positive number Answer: -2.4 AA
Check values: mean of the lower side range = 4.02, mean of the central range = 4.29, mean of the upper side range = 3.85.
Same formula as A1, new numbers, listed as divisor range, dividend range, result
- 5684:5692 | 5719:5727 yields 0.93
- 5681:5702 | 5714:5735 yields 0.95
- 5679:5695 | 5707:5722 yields 0.95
